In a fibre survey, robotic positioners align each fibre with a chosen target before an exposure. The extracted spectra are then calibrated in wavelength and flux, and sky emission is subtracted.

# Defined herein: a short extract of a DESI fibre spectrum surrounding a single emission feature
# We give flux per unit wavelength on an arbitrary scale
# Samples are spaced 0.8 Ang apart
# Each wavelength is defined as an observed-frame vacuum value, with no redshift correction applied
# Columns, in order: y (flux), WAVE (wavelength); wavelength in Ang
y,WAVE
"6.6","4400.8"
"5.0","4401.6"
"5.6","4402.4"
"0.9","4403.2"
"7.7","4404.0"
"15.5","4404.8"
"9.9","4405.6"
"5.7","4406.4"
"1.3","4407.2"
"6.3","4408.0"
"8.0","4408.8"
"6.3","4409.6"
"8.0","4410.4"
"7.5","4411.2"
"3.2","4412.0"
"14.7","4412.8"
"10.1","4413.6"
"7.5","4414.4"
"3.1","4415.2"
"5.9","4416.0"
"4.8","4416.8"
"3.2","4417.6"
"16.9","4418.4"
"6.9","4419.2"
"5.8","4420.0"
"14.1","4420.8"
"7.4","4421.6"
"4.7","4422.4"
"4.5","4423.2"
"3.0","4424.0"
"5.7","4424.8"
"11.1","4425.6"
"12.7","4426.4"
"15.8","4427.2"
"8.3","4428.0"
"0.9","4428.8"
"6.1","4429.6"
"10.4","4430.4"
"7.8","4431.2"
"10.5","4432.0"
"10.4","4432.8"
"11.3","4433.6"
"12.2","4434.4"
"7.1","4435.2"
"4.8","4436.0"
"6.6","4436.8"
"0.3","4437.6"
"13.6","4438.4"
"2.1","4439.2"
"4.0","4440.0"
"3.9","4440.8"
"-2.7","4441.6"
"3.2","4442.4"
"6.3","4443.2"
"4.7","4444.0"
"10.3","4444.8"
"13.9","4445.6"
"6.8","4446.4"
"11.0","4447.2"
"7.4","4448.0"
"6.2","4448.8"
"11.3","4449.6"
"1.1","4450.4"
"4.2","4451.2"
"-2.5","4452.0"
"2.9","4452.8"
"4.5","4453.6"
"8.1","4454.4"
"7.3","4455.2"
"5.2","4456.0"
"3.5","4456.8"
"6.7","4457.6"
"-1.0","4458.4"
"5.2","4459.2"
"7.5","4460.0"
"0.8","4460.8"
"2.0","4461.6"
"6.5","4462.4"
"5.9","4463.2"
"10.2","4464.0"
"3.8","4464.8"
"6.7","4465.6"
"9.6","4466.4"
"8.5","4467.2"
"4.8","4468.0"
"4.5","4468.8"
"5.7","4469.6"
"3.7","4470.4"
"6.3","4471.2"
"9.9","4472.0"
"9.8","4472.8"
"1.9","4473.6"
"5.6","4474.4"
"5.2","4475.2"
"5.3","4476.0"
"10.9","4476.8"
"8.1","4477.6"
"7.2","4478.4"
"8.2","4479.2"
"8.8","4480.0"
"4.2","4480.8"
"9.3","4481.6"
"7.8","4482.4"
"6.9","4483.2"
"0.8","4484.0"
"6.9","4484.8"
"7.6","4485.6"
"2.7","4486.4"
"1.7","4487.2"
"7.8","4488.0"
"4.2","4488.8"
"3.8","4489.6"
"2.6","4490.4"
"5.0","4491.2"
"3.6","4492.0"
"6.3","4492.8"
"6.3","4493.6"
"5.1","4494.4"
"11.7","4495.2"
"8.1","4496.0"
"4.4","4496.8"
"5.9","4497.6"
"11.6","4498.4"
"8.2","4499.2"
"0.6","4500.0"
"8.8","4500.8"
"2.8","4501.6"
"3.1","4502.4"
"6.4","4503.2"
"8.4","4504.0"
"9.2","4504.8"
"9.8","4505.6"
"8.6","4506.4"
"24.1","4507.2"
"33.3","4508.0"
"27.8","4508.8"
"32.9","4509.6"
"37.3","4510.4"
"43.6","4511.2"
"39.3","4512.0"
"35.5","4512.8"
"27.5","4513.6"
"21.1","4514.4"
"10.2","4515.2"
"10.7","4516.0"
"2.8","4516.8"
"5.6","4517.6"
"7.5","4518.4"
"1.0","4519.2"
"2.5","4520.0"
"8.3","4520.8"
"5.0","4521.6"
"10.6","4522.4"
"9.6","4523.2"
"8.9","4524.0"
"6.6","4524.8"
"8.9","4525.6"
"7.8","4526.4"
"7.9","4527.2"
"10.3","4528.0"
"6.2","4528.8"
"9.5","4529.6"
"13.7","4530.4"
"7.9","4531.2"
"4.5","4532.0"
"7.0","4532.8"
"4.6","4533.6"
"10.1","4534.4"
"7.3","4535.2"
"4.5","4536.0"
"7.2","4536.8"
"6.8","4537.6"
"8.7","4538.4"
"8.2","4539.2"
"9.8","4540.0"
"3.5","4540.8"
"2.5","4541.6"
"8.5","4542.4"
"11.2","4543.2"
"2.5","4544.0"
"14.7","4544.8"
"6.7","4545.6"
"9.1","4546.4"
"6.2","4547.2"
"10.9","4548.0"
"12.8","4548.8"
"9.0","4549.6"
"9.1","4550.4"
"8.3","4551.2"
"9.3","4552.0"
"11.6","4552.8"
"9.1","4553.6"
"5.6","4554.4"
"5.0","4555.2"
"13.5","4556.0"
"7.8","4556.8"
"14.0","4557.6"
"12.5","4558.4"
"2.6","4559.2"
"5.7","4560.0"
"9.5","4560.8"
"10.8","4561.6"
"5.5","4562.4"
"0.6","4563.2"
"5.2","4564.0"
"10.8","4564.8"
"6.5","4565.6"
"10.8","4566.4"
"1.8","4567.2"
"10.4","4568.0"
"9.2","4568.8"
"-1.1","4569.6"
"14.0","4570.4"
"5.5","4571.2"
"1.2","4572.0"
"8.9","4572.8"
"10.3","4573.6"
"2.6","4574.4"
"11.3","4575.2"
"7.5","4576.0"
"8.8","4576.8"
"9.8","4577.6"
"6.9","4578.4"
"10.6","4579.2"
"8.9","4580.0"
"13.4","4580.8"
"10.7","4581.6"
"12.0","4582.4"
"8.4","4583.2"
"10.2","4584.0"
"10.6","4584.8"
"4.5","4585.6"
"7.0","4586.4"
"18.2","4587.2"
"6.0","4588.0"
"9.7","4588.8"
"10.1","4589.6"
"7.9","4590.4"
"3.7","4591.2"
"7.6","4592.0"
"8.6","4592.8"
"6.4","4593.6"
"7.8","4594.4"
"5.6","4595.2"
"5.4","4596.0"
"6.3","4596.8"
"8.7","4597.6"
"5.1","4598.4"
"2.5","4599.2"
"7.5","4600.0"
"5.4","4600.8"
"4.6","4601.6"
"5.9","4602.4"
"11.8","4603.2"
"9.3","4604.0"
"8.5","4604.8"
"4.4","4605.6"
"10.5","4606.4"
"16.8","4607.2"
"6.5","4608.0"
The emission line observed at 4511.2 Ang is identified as [O II]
